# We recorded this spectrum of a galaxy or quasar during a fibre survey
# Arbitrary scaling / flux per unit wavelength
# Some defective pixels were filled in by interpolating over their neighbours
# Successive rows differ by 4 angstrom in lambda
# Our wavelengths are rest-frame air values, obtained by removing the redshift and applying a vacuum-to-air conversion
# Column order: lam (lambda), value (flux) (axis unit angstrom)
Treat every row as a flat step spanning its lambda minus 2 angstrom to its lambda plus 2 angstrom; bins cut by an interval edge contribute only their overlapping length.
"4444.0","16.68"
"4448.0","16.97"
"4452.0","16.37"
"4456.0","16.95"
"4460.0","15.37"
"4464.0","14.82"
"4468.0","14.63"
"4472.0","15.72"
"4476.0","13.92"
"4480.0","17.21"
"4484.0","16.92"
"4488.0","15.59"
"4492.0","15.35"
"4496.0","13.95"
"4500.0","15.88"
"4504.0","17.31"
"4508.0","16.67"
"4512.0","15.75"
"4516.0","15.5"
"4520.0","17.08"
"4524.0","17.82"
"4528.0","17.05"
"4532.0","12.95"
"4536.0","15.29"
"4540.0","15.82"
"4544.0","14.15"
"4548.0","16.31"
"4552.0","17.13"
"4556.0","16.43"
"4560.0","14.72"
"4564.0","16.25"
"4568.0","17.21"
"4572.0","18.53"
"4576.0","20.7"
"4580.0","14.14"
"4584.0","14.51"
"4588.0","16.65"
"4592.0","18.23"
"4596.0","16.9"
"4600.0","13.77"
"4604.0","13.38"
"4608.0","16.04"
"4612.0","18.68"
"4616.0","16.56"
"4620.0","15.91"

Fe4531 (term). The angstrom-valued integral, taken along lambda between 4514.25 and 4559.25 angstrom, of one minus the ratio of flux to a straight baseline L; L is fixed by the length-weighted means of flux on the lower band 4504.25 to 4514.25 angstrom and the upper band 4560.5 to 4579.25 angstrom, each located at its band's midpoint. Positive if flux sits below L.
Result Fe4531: 2.7 angstrom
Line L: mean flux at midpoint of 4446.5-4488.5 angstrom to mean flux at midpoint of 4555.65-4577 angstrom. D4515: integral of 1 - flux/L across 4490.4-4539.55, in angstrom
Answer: 1.9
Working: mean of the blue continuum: 15.9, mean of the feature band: 15.9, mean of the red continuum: 17.2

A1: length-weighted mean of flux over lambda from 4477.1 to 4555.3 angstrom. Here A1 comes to 16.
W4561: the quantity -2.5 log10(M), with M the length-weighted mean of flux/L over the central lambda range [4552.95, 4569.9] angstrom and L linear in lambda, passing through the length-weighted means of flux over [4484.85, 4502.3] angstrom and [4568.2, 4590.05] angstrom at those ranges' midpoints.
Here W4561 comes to 0.03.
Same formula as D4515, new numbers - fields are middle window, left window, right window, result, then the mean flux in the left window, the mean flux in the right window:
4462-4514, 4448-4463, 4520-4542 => 1.4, 16.2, 15.9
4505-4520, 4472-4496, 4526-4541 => -0.8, 15.6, 15.2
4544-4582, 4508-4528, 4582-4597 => -0.3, 16.6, 16.6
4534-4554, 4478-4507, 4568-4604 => 0.7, 16.1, 16.5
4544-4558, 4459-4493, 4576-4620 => -0.3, 15.5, 16.1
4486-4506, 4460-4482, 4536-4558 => -0.2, 15.3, 15.9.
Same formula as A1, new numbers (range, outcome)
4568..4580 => 18.3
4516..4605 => 16.2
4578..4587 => 14.6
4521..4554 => 15.9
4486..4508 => 15.7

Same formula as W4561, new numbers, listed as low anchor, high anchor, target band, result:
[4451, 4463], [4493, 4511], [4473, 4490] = 0.01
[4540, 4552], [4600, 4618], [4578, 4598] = -0.02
